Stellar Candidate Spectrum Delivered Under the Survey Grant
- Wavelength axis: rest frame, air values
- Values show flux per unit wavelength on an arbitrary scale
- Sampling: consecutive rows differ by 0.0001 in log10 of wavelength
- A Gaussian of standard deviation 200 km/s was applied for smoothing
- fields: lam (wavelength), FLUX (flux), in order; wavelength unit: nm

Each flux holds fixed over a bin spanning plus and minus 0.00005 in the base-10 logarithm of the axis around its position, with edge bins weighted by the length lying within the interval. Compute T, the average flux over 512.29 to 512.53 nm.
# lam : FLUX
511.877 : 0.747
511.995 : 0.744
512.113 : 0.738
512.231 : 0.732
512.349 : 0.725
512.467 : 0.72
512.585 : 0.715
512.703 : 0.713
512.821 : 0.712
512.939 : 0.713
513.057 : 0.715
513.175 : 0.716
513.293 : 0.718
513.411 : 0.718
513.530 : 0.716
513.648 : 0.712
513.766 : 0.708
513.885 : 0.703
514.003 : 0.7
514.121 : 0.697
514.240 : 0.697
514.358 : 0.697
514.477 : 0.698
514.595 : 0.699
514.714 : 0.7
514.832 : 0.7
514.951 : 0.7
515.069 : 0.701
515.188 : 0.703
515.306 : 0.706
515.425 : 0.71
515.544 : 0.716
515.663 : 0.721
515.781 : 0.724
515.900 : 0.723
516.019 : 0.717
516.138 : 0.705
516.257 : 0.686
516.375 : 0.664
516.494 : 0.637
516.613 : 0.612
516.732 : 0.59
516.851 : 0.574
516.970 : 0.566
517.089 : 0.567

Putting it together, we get 0.722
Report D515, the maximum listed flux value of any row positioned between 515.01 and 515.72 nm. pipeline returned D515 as 0.721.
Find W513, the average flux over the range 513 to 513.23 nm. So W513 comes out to 0.716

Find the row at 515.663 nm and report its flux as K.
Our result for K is 0.721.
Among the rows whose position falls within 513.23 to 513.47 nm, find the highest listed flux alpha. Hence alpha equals 0.718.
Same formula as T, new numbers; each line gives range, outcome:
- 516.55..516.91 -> 0.592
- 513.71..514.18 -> 0.702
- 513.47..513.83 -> 0.71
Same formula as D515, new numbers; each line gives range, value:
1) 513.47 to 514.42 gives 0.716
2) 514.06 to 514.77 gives 0.7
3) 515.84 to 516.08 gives 0.723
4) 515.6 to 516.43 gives 0.724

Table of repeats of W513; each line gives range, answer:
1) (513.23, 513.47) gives 0.719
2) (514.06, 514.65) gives 0.698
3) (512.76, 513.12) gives 0.714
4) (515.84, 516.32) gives 0.708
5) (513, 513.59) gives 0.717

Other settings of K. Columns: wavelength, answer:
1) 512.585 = 0.715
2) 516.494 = 0.637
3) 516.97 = 0.566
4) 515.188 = 0.703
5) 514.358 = 0.697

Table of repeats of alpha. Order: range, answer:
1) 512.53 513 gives 0.715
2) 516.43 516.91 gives 0.637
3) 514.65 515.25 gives 0.703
